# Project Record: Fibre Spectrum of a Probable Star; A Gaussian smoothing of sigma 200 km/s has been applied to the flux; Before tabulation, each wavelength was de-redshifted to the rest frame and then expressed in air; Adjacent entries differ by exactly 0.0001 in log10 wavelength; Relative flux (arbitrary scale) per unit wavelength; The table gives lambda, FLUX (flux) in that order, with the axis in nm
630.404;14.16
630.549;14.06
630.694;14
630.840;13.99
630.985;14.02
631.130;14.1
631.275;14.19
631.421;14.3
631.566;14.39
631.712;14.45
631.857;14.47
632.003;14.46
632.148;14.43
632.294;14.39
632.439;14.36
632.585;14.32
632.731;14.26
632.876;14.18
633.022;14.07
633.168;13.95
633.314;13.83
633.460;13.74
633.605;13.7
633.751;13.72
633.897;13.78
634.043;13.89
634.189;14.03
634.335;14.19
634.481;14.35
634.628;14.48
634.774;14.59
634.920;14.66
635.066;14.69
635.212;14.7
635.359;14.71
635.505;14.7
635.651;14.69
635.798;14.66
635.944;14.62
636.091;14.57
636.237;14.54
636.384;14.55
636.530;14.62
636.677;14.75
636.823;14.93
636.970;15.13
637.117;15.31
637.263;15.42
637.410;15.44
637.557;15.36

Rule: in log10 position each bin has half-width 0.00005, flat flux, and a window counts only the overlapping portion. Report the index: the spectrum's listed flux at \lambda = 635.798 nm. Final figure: 14.66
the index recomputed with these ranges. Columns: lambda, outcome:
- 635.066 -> 14.69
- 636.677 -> 14.75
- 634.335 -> 14.19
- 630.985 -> 14.02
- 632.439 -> 14.36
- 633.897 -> 13.78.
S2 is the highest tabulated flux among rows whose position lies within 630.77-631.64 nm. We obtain 14.39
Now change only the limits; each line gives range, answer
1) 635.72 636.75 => 14.75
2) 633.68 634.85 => 14.59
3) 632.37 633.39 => 14.36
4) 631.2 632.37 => 14.47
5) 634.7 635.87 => 14.71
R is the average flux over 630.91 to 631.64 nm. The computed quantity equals 14.2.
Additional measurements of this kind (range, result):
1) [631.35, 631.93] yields 14.4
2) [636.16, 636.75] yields 14.6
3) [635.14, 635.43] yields 14.7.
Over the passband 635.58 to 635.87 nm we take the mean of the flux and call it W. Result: 14.6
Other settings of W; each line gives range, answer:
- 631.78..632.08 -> 14.5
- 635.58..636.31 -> 14.6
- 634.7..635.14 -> 14.7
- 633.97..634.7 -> 14.2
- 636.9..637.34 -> 15.3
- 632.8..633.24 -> 14.1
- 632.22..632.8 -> 14.3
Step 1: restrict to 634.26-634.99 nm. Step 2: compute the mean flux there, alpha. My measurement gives 14.4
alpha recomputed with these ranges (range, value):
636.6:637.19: 15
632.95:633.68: 13.9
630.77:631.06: 14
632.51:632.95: 14.2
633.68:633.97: 13.7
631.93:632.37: 14.4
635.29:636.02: 14.7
